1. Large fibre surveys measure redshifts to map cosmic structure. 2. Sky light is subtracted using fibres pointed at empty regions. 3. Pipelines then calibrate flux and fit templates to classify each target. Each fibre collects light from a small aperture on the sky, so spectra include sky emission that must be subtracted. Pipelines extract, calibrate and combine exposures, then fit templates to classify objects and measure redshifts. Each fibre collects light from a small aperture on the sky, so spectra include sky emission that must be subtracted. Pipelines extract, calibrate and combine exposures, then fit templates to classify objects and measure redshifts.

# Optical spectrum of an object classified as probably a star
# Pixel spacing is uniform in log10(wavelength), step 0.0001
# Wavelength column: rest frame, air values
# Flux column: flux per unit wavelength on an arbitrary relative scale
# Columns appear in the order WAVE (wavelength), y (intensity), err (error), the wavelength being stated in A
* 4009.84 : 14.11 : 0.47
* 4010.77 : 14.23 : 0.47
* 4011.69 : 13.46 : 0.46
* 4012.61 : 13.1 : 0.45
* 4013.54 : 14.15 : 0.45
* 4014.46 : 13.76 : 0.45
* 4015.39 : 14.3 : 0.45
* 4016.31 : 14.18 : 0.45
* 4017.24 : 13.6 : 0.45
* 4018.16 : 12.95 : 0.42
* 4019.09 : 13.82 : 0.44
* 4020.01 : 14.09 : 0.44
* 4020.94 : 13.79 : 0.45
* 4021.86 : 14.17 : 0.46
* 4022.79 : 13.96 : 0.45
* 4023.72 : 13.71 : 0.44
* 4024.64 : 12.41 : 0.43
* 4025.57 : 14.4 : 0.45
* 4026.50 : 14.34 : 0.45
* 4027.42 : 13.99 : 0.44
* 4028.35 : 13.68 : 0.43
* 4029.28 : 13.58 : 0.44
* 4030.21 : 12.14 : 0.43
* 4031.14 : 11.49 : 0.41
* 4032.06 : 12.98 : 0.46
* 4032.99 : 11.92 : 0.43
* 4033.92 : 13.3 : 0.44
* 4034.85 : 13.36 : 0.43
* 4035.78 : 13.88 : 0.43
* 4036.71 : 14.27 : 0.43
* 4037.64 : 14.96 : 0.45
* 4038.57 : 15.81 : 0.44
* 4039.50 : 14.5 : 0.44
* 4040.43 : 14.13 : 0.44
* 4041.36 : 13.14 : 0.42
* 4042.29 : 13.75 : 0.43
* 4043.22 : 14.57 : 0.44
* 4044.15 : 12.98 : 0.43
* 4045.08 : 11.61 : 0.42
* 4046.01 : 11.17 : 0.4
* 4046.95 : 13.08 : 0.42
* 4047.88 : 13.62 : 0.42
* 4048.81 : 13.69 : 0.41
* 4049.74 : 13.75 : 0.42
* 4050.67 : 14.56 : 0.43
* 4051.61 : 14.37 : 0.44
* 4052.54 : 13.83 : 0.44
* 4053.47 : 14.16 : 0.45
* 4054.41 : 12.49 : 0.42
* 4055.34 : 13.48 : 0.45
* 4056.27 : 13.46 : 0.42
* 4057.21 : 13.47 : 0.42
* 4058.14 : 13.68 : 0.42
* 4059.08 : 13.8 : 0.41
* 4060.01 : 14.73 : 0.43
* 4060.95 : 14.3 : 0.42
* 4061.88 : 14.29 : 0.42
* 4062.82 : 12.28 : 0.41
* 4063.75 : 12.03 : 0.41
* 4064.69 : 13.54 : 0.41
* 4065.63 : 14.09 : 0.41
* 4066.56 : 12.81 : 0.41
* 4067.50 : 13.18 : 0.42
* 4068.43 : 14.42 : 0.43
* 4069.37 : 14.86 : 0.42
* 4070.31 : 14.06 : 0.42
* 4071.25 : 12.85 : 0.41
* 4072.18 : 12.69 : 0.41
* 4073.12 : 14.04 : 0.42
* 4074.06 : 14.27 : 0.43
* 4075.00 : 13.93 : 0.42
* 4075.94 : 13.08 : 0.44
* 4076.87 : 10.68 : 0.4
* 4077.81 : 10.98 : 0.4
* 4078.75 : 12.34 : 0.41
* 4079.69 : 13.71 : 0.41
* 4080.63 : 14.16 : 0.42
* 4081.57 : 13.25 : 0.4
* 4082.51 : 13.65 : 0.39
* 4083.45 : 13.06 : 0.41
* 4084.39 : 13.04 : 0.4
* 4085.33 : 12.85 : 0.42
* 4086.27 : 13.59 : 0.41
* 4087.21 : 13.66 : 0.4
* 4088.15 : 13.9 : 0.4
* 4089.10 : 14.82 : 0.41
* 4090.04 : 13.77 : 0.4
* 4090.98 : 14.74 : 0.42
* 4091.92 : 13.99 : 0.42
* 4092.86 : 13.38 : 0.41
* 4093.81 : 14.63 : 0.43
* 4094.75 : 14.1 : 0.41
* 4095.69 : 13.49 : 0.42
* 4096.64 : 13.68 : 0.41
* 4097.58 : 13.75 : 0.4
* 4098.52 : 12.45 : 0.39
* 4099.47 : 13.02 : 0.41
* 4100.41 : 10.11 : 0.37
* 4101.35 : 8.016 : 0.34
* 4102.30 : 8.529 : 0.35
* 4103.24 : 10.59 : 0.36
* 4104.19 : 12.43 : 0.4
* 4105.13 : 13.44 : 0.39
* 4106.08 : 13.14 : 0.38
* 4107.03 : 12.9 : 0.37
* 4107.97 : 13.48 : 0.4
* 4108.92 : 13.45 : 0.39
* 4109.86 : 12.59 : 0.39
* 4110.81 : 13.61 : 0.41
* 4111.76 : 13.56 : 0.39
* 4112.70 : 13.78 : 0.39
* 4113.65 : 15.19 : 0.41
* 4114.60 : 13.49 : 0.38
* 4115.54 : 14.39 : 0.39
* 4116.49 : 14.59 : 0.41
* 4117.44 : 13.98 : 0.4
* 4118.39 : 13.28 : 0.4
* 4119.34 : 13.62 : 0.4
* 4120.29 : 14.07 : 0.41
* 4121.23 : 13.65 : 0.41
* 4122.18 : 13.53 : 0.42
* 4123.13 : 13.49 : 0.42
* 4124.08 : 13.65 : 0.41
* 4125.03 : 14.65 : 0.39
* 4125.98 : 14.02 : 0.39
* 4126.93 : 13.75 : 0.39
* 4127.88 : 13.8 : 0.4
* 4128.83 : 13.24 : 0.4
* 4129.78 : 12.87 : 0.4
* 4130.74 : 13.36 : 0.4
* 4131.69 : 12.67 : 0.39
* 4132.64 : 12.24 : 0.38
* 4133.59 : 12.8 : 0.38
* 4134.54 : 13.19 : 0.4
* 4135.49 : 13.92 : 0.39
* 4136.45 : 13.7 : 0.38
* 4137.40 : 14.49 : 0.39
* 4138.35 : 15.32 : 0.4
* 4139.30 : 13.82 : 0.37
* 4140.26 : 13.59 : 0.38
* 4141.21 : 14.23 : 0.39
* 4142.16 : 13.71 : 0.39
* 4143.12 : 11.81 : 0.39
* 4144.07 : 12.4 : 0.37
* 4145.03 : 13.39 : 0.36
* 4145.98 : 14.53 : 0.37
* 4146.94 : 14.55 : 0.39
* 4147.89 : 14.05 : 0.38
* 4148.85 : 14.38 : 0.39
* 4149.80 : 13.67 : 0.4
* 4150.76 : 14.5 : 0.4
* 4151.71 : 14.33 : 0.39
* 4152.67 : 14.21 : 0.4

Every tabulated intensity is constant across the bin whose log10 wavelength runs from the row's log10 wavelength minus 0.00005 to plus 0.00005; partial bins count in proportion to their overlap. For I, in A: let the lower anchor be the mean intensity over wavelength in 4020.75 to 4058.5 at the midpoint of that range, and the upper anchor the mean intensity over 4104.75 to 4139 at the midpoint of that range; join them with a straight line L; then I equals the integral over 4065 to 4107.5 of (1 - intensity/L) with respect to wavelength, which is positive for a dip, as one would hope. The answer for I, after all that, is 1.7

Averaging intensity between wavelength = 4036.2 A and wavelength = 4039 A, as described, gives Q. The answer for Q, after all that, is 15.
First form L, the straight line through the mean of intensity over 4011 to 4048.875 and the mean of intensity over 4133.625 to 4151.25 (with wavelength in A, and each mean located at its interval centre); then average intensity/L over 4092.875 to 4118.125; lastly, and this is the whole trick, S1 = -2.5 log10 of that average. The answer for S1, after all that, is 0.06 mag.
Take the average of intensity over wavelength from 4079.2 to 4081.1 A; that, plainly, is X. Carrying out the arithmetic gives 13.9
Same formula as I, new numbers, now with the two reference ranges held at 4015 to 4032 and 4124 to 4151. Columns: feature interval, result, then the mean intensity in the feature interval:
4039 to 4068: 0.20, 13.5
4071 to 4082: 0.50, 13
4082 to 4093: -0.07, 13.7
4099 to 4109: 1.44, 11.7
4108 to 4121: -0.15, 13.8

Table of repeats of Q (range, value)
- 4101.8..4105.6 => 11.2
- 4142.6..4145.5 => 12.5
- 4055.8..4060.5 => 13.8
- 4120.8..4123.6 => 13.5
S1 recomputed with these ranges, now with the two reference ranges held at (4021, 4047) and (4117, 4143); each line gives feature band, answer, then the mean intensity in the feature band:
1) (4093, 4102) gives 0.087 mag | 12.5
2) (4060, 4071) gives -0.009 mag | 13.6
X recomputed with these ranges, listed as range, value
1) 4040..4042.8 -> 13.7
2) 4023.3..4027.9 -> 13.8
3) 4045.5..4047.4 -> 12.1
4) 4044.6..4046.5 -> 11.4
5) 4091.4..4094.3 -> 14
